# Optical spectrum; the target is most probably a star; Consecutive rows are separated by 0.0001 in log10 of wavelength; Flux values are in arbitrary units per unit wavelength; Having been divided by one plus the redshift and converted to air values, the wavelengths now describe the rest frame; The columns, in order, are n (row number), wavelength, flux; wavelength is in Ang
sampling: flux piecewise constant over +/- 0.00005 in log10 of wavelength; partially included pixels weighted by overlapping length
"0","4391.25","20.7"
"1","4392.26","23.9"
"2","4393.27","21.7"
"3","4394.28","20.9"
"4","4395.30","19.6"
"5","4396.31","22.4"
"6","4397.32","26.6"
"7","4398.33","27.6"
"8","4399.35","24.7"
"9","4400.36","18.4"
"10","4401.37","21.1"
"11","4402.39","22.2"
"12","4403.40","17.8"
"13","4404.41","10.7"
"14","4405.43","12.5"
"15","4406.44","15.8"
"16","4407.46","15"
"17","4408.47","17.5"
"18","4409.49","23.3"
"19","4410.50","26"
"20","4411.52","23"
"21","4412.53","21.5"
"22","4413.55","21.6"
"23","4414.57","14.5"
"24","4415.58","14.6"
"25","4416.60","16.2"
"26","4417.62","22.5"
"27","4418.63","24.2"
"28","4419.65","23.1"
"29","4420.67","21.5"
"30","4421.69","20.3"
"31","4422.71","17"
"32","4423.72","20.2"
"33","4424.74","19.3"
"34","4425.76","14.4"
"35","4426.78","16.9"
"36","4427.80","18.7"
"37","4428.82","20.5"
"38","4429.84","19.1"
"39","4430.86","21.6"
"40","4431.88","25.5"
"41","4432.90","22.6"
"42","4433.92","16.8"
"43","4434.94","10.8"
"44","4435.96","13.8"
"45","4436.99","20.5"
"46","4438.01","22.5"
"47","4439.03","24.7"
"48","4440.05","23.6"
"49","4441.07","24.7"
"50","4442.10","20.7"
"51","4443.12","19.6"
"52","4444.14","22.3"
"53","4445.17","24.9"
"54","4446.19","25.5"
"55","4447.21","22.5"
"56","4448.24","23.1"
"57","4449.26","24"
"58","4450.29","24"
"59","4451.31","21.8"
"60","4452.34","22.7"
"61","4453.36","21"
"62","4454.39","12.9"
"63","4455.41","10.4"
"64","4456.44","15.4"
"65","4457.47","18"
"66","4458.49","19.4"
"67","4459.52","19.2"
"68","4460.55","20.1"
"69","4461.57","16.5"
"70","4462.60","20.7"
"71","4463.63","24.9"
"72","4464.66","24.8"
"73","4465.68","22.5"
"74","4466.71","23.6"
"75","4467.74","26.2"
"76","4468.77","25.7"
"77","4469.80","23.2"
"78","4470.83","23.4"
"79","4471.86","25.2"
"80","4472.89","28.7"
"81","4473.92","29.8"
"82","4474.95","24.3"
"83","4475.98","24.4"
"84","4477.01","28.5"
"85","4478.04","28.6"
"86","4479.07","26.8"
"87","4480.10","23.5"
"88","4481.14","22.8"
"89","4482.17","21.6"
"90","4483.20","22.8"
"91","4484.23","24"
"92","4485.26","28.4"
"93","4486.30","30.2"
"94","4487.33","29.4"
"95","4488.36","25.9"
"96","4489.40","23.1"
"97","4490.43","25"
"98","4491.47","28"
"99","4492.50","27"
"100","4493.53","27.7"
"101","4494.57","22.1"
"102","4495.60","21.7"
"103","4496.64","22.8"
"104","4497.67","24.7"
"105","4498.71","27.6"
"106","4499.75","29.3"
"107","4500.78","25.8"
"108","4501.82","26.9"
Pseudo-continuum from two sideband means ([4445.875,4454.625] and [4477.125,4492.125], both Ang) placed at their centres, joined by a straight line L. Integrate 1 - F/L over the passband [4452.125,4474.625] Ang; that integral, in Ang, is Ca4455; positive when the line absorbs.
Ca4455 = 2.0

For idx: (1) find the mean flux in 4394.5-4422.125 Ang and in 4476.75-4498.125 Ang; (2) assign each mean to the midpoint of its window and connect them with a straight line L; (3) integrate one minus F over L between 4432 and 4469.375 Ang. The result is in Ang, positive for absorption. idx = 3.3 Ang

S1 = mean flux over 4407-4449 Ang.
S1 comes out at 20.4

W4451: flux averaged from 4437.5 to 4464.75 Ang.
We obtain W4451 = 21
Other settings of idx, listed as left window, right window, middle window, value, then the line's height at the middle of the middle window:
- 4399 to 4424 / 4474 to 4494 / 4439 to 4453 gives -0.3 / 22.5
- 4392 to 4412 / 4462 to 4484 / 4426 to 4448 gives 1.8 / 22.6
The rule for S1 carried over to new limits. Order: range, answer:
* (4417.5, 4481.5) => 21.7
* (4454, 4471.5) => 20.5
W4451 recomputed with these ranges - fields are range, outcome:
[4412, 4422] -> 20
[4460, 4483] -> 24.3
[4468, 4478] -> 26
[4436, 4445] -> 22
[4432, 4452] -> 21.6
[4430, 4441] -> 20.4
